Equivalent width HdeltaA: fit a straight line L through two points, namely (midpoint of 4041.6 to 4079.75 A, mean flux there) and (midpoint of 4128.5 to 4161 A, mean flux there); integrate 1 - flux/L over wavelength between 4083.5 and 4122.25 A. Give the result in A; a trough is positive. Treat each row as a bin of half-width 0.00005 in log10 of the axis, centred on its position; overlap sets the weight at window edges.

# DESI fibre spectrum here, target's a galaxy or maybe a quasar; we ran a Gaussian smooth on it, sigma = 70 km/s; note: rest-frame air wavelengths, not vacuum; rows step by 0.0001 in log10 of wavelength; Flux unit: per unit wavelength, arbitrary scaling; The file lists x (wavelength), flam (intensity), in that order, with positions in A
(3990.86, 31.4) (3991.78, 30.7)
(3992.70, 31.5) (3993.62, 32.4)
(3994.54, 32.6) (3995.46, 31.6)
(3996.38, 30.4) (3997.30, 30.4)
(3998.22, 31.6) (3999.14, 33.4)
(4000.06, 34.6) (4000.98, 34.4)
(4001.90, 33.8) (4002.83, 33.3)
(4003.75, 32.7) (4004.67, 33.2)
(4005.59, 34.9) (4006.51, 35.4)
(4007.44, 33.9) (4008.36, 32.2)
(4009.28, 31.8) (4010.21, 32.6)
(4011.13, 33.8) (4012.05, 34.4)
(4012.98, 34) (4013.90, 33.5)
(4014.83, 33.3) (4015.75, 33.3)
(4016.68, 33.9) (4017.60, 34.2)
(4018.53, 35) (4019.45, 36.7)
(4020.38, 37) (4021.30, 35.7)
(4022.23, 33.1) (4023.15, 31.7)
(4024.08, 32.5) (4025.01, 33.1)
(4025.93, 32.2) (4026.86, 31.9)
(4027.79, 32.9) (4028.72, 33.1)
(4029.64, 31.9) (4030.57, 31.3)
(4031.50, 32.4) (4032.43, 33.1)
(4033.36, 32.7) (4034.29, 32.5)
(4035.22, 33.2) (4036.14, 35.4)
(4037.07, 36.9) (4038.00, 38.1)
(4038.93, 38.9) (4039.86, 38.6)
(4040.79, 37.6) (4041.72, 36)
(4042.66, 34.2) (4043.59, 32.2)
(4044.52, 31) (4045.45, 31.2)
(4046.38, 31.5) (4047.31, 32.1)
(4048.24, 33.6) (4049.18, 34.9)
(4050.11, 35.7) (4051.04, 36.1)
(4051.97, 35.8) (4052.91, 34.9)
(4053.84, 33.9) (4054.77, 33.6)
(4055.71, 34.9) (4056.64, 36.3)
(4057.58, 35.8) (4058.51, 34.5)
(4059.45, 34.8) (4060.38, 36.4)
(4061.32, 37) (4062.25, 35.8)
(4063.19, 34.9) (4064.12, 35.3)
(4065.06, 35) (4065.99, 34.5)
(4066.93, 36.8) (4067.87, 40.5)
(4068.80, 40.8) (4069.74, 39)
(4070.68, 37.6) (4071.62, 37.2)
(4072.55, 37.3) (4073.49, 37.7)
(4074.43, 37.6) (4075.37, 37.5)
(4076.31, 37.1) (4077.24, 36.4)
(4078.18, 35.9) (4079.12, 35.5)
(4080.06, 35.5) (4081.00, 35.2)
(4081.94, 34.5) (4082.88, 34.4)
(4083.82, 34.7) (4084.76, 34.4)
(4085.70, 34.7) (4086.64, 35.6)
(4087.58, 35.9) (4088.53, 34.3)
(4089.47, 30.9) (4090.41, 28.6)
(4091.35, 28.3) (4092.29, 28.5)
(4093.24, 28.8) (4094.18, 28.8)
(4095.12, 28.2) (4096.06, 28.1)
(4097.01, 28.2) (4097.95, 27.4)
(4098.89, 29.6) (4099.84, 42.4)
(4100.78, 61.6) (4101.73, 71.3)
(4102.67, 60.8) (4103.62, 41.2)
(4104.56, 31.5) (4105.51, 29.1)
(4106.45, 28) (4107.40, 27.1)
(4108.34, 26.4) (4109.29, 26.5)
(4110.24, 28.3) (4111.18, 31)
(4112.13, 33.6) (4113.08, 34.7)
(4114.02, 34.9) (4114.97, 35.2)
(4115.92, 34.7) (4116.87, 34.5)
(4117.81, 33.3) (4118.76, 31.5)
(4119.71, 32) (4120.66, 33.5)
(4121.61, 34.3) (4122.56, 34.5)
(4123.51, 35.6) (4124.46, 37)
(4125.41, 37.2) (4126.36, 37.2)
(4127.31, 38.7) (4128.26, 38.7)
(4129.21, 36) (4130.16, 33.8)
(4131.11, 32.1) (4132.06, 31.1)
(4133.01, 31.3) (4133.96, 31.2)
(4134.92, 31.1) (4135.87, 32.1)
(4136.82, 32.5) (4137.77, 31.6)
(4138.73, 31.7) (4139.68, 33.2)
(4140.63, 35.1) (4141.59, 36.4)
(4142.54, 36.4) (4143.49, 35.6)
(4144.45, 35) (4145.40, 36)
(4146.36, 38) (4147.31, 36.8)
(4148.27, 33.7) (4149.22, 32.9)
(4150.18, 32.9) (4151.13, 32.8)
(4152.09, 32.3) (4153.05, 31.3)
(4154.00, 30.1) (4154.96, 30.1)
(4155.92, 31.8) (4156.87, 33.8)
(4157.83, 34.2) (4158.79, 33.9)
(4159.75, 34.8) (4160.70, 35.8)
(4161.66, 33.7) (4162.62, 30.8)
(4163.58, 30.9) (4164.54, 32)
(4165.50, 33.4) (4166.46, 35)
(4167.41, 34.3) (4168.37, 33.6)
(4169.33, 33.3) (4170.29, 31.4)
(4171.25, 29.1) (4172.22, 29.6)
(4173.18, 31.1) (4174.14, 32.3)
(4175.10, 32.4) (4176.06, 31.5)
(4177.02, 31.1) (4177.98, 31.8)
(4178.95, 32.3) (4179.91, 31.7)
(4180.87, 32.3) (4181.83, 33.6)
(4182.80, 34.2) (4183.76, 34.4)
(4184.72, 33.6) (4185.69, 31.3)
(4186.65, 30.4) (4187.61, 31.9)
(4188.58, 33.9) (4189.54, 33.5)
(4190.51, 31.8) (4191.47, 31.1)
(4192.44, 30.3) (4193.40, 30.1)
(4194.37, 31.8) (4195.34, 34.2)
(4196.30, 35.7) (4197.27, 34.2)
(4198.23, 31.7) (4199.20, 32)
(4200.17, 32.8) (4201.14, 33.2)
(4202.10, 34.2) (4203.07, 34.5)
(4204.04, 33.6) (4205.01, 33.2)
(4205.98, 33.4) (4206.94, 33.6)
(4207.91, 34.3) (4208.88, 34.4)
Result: 0.4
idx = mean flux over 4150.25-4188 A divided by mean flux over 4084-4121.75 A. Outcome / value 0.9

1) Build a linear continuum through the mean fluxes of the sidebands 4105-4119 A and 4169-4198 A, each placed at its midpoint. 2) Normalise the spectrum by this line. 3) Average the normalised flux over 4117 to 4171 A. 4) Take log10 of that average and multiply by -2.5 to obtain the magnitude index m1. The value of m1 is -0.07 mag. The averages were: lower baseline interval 31.3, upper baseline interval 32.2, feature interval 33.7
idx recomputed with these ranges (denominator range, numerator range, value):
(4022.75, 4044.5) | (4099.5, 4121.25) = 1.08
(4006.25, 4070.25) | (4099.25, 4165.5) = 1.01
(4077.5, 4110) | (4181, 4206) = 0.95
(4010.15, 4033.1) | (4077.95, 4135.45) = 1.03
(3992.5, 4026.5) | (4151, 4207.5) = 0.98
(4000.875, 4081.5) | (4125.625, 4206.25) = 0.95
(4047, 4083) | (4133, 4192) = 0.91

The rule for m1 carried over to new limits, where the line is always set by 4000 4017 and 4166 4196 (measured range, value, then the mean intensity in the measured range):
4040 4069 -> -0.06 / 35.1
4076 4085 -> -0.07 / 35.4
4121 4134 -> -0.08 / 35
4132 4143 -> -0.01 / 32.9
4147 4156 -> 0.00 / 32.4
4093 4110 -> -0.09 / 35.8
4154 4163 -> -0.02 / 33.1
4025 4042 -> -0.03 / 34.3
